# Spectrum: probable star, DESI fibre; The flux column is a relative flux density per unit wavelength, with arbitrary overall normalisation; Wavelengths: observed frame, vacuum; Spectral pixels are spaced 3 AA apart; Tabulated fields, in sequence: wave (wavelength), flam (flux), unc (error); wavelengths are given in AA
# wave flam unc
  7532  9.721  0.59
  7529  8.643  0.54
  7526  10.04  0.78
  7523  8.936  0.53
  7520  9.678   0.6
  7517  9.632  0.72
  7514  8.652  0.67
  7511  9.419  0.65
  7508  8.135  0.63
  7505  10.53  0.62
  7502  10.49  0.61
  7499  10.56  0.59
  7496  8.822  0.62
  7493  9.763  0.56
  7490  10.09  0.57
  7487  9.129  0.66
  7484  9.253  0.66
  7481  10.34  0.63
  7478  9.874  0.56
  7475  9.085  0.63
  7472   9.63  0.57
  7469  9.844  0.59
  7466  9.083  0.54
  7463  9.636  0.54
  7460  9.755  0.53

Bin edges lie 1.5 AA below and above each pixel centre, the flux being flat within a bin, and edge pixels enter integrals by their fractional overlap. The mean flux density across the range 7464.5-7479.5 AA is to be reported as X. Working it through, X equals 9.5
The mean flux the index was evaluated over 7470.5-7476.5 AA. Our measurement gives 9.36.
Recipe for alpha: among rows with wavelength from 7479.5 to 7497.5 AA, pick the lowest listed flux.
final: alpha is 8.822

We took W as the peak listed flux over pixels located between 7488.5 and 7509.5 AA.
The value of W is 10.56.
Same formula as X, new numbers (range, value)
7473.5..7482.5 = 9.77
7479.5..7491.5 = 9.7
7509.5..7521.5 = 9.35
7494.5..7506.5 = 10.1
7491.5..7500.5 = 9.71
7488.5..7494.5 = 9.93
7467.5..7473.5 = 9.74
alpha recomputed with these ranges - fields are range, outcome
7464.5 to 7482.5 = 9.083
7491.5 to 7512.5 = 8.135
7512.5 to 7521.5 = 8.652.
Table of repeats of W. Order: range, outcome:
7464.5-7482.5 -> 10.34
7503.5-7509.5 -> 10.53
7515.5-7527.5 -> 10.04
